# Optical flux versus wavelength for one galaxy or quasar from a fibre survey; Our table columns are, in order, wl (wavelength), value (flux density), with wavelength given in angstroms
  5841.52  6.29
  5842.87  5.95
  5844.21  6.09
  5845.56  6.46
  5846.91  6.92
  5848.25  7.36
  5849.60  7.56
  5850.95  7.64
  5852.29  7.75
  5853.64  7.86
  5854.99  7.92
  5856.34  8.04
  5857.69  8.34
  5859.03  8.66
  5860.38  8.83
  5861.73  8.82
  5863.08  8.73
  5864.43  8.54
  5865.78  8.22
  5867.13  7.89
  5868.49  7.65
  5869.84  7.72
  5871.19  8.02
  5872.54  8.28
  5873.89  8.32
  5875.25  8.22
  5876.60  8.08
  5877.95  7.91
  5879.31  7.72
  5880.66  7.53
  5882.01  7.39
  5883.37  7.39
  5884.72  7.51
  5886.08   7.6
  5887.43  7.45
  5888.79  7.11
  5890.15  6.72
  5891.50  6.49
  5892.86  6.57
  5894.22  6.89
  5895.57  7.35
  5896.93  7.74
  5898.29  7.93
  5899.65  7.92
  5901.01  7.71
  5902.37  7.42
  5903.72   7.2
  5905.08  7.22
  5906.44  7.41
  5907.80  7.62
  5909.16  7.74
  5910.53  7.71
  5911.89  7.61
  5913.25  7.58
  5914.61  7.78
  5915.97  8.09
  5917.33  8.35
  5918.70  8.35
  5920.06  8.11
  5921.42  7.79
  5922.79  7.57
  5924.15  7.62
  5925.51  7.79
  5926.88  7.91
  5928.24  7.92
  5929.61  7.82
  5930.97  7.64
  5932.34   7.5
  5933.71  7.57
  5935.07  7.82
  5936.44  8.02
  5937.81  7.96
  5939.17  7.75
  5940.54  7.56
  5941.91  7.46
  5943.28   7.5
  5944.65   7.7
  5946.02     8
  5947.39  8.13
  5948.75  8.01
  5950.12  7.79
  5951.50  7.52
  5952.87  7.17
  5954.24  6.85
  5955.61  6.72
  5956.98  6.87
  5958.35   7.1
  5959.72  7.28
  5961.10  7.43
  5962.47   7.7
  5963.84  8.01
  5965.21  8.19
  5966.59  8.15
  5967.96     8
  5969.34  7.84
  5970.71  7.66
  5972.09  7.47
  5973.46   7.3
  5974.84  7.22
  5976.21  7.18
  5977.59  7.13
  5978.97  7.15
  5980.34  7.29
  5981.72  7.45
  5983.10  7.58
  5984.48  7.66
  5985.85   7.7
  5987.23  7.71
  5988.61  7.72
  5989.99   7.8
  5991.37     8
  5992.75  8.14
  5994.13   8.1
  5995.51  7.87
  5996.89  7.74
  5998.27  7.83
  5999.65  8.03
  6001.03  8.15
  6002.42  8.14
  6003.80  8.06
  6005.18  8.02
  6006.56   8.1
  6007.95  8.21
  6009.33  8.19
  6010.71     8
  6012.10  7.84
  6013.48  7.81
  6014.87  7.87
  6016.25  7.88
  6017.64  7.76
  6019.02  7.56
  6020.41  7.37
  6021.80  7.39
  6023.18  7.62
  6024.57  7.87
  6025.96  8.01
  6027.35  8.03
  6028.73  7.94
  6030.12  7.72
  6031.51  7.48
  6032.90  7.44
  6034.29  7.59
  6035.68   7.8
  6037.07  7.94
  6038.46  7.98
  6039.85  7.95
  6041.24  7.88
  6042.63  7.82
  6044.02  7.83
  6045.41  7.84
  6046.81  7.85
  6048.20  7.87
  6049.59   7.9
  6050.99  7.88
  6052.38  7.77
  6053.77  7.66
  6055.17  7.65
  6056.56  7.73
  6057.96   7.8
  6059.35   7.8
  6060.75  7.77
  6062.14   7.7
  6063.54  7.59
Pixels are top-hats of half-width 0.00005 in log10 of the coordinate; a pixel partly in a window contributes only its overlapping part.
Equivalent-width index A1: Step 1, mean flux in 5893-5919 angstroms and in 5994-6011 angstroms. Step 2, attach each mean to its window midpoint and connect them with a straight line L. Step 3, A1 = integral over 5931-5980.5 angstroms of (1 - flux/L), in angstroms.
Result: 1.8 angstroms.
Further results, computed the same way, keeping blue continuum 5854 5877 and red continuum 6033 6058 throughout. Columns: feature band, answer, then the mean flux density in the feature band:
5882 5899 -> 2.0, 7.23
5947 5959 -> 1.0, 7.34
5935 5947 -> 0.5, 7.75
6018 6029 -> 0.2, 7.72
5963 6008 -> 1.0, 7.77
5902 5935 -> 1.6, 7.73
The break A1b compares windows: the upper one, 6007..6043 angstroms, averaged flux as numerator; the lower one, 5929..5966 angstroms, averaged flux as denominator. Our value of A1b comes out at 1.03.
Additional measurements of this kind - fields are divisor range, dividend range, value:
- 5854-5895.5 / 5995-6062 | 1.00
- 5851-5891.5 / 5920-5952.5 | 0.98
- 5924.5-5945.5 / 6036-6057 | 1.01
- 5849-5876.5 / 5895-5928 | 0.95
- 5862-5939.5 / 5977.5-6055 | 1.01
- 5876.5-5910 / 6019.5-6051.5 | 1.05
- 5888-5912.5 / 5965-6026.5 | 1.06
